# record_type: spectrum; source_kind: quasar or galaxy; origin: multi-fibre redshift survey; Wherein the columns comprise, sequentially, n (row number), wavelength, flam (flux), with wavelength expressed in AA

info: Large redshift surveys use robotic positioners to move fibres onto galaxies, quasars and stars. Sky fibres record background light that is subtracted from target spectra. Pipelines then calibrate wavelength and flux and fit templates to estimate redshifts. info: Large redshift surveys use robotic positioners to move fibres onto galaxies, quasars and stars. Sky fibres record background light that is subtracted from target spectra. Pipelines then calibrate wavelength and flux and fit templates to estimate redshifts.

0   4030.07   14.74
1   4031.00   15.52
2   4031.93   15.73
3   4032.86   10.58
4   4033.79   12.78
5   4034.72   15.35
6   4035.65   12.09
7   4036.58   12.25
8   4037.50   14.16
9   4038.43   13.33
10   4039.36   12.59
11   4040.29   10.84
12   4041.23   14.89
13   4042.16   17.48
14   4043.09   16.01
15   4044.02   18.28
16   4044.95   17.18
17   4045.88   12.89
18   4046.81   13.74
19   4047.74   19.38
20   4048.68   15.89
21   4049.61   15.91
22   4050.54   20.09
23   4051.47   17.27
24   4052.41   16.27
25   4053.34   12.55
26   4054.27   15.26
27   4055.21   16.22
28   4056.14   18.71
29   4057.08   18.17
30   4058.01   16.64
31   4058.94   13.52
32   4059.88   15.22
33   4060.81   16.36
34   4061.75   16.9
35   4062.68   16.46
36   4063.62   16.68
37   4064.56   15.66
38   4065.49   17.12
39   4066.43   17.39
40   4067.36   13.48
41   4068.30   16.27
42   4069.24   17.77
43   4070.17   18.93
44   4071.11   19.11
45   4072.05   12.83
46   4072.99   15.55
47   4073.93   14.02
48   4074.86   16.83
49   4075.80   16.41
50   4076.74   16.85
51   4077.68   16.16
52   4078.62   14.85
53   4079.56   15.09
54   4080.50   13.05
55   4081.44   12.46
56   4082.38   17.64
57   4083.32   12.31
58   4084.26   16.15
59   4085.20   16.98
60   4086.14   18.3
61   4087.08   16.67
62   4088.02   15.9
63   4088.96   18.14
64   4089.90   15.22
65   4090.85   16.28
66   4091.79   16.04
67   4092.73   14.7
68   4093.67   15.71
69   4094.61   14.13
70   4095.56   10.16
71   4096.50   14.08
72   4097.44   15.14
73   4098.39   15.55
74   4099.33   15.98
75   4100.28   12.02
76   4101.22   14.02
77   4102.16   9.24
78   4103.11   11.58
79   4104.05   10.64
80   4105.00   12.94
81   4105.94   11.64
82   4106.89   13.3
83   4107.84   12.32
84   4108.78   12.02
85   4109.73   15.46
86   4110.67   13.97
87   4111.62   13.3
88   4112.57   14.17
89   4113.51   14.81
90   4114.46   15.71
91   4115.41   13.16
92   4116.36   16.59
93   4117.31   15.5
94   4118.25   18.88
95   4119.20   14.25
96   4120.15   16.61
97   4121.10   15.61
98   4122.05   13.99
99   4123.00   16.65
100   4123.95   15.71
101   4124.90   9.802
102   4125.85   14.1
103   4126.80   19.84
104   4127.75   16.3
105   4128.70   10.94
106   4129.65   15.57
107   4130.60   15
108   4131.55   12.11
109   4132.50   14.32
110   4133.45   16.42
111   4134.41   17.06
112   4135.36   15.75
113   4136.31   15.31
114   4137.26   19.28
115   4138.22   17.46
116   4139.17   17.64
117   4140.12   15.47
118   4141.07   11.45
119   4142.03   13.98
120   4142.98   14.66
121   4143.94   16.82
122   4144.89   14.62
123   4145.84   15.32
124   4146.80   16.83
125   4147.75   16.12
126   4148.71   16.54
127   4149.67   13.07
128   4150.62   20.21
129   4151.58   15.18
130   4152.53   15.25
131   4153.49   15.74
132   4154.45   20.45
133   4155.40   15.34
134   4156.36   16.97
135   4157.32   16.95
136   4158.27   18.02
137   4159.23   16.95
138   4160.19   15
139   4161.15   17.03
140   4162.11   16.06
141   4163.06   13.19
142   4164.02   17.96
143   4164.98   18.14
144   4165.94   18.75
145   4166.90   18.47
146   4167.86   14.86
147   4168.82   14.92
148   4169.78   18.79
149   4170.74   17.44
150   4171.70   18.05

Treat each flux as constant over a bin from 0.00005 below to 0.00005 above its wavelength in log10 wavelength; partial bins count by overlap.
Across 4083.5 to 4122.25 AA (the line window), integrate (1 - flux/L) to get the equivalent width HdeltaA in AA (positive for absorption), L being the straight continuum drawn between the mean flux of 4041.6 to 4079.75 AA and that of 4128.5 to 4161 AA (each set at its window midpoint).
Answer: 3.7 AA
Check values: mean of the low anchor 16.3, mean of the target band 14.5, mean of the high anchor 15.9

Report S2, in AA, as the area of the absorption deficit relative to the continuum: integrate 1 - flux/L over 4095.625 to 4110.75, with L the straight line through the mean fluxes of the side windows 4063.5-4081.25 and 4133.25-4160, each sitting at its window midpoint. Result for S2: 2.9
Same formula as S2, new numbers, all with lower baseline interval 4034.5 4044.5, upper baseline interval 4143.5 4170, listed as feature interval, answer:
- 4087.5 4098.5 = 0.2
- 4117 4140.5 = 0.6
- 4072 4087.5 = -0.4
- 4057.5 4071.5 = -1.6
